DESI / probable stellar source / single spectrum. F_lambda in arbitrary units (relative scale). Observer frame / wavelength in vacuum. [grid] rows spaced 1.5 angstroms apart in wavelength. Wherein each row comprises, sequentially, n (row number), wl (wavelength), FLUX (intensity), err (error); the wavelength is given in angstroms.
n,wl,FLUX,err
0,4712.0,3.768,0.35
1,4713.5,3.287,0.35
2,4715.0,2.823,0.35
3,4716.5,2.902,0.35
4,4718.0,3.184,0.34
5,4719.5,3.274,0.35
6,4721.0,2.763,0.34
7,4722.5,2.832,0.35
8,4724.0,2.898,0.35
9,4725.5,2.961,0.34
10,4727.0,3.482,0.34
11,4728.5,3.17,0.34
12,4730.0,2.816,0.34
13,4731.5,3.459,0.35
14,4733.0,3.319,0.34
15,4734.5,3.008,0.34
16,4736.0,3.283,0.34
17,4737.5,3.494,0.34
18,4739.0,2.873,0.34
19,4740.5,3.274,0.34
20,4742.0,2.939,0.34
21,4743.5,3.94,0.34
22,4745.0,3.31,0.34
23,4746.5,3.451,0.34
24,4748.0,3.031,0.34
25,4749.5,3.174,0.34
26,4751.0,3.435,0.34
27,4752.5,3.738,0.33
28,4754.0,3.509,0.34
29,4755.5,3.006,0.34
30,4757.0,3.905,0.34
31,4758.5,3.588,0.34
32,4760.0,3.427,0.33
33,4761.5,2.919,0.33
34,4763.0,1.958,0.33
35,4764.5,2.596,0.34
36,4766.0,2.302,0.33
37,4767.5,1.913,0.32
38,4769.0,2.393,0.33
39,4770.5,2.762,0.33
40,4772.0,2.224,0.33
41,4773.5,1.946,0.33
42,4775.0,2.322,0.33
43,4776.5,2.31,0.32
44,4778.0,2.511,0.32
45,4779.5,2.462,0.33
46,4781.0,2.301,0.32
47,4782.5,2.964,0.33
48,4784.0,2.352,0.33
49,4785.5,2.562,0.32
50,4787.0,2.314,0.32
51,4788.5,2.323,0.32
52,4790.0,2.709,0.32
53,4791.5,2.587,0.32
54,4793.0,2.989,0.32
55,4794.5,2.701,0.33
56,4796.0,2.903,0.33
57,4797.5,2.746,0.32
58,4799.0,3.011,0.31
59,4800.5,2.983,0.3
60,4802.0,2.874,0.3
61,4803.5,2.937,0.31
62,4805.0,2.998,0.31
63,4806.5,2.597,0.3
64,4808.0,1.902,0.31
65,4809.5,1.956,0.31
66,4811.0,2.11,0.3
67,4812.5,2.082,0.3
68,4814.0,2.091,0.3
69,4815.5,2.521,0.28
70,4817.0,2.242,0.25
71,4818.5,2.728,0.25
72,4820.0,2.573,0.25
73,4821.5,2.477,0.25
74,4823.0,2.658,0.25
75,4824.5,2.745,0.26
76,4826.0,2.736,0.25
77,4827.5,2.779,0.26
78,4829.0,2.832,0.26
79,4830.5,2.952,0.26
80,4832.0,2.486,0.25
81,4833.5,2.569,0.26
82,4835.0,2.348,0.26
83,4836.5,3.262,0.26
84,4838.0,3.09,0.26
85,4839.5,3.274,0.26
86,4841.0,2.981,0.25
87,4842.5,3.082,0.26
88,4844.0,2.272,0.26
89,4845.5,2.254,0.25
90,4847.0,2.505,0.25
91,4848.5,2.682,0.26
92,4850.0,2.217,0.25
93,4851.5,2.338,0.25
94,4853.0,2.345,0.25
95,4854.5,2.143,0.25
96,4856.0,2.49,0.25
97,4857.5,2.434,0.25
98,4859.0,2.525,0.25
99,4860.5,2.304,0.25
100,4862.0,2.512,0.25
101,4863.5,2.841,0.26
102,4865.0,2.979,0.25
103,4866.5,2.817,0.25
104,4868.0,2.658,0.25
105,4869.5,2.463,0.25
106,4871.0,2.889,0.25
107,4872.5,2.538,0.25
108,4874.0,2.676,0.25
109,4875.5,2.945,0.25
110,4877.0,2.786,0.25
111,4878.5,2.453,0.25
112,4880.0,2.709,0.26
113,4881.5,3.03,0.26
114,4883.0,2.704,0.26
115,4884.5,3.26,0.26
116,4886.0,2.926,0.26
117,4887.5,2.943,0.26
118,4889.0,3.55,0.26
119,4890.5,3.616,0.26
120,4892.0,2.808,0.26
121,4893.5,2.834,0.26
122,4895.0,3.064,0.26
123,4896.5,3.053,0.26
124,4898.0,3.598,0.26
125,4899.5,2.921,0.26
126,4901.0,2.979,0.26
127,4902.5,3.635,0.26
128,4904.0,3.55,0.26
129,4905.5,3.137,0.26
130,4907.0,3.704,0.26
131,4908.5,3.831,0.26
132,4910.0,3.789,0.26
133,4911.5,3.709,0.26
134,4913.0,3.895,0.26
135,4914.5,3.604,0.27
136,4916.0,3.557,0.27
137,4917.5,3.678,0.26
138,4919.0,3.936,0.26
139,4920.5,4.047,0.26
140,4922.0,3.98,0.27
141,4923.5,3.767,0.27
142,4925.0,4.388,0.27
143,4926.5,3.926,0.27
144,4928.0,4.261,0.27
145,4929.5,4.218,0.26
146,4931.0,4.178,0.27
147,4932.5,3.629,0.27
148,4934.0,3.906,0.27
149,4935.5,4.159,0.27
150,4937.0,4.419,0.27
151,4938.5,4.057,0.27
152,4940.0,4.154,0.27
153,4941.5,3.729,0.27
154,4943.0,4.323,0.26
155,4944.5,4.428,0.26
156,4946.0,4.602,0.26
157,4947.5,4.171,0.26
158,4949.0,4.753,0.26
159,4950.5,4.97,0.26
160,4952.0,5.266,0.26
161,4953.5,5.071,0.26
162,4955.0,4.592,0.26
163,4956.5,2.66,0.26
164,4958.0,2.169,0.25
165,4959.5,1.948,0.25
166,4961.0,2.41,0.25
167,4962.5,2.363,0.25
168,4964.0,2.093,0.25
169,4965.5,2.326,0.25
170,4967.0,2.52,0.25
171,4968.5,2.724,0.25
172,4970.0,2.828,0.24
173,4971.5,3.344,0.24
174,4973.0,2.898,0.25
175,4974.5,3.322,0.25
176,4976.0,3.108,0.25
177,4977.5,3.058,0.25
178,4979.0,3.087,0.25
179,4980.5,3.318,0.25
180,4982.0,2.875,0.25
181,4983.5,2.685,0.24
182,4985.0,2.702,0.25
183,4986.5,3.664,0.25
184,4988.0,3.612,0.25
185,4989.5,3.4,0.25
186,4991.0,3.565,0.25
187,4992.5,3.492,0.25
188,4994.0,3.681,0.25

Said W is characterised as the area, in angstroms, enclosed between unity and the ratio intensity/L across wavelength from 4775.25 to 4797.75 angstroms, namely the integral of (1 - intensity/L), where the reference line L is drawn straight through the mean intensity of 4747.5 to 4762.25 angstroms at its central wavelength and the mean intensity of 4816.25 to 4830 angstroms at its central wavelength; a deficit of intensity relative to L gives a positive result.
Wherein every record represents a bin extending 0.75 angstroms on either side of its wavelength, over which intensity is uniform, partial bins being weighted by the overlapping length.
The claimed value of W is 3.4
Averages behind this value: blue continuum 3.38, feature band 2.57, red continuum 2.65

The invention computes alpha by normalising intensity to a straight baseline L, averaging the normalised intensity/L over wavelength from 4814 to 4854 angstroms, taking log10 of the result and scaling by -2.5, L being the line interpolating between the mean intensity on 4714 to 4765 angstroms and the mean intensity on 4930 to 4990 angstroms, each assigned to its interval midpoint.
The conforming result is 0.25 mag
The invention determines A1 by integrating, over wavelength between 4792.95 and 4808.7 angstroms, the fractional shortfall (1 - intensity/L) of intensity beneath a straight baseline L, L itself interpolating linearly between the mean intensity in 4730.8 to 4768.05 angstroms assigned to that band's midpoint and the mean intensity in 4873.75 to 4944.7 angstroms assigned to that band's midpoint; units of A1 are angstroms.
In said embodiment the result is 2.4 angstroms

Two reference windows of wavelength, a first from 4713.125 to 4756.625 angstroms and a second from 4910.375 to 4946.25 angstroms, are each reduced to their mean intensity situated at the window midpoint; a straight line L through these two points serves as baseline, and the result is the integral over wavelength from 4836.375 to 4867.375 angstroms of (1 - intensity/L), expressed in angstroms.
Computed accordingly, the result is 9.0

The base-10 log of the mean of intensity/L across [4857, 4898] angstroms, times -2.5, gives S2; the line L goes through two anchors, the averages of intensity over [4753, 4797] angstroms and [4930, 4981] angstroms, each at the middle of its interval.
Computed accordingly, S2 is 0.12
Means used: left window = 2.65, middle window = 2.84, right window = 3.55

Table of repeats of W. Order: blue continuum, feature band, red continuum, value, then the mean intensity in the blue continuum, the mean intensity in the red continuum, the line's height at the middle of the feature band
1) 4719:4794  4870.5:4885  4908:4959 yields 3.52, 2.9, 4.04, 3.68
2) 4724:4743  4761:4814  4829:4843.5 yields 9.21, 3.17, 2.88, 3.02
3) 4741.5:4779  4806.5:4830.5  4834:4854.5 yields 2.39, 2.9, 2.65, 2.72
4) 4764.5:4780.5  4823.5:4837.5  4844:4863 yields -2.20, 2.33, 2.4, 2.38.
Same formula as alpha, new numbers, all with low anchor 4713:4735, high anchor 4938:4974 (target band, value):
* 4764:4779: 0.33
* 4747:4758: -0.09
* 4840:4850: 0.25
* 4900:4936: -0.11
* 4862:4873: 0.22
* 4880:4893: 0.10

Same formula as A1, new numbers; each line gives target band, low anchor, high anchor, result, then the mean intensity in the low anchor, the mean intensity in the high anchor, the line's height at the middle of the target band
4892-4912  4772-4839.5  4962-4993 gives -3.7 angstroms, 2.58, 3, 2.82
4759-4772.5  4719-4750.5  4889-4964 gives 3.1 angstroms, 3.18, 3.73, 3.27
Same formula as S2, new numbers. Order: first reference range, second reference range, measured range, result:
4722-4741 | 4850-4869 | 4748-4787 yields 0.09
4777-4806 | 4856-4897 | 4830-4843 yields -0.05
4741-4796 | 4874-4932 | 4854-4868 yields 0.25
